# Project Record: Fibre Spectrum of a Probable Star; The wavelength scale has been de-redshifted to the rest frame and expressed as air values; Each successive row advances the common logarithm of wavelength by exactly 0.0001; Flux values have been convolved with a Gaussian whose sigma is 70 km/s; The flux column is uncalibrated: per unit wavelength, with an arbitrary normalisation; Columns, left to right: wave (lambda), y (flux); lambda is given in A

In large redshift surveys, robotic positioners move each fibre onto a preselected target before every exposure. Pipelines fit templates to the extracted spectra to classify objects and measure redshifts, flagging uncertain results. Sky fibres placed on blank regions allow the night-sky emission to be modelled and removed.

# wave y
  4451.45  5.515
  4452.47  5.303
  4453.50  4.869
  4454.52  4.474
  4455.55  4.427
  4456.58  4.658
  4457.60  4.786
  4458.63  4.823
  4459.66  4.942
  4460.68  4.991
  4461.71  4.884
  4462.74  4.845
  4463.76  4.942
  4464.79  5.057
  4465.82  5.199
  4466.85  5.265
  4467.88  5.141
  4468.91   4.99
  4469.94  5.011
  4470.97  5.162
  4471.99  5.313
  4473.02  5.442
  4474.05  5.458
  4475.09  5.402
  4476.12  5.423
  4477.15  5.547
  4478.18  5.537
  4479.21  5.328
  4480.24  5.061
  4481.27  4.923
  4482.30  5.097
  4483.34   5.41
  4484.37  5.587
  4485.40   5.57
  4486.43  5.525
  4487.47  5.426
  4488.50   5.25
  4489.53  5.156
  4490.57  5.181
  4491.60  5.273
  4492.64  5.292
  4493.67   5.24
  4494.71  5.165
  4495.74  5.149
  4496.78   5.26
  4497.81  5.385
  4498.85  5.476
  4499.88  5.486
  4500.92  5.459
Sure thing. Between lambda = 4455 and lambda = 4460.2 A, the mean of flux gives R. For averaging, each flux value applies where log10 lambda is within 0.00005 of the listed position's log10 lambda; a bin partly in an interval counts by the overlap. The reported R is 4.73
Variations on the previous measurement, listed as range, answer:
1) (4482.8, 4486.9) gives 5.52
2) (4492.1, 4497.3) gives 5.22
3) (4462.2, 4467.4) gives 5.06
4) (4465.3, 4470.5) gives 5.11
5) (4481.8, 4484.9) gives 5.36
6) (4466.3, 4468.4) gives 5.19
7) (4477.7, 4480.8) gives 5.31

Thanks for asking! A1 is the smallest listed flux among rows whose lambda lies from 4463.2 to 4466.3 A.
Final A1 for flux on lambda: 4.942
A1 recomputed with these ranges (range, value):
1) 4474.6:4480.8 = 5.061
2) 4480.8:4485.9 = 4.923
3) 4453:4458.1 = 4.427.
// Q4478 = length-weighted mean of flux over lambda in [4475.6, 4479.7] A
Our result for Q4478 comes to 5.46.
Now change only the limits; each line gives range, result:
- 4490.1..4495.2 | 5.23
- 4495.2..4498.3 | 5.27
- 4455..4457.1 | 4.54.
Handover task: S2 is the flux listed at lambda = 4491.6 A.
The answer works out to 5.273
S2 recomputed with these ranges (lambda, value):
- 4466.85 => 5.265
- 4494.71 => 5.165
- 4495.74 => 5.149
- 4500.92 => 5.459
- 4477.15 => 5.547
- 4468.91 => 4.99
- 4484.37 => 5.587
